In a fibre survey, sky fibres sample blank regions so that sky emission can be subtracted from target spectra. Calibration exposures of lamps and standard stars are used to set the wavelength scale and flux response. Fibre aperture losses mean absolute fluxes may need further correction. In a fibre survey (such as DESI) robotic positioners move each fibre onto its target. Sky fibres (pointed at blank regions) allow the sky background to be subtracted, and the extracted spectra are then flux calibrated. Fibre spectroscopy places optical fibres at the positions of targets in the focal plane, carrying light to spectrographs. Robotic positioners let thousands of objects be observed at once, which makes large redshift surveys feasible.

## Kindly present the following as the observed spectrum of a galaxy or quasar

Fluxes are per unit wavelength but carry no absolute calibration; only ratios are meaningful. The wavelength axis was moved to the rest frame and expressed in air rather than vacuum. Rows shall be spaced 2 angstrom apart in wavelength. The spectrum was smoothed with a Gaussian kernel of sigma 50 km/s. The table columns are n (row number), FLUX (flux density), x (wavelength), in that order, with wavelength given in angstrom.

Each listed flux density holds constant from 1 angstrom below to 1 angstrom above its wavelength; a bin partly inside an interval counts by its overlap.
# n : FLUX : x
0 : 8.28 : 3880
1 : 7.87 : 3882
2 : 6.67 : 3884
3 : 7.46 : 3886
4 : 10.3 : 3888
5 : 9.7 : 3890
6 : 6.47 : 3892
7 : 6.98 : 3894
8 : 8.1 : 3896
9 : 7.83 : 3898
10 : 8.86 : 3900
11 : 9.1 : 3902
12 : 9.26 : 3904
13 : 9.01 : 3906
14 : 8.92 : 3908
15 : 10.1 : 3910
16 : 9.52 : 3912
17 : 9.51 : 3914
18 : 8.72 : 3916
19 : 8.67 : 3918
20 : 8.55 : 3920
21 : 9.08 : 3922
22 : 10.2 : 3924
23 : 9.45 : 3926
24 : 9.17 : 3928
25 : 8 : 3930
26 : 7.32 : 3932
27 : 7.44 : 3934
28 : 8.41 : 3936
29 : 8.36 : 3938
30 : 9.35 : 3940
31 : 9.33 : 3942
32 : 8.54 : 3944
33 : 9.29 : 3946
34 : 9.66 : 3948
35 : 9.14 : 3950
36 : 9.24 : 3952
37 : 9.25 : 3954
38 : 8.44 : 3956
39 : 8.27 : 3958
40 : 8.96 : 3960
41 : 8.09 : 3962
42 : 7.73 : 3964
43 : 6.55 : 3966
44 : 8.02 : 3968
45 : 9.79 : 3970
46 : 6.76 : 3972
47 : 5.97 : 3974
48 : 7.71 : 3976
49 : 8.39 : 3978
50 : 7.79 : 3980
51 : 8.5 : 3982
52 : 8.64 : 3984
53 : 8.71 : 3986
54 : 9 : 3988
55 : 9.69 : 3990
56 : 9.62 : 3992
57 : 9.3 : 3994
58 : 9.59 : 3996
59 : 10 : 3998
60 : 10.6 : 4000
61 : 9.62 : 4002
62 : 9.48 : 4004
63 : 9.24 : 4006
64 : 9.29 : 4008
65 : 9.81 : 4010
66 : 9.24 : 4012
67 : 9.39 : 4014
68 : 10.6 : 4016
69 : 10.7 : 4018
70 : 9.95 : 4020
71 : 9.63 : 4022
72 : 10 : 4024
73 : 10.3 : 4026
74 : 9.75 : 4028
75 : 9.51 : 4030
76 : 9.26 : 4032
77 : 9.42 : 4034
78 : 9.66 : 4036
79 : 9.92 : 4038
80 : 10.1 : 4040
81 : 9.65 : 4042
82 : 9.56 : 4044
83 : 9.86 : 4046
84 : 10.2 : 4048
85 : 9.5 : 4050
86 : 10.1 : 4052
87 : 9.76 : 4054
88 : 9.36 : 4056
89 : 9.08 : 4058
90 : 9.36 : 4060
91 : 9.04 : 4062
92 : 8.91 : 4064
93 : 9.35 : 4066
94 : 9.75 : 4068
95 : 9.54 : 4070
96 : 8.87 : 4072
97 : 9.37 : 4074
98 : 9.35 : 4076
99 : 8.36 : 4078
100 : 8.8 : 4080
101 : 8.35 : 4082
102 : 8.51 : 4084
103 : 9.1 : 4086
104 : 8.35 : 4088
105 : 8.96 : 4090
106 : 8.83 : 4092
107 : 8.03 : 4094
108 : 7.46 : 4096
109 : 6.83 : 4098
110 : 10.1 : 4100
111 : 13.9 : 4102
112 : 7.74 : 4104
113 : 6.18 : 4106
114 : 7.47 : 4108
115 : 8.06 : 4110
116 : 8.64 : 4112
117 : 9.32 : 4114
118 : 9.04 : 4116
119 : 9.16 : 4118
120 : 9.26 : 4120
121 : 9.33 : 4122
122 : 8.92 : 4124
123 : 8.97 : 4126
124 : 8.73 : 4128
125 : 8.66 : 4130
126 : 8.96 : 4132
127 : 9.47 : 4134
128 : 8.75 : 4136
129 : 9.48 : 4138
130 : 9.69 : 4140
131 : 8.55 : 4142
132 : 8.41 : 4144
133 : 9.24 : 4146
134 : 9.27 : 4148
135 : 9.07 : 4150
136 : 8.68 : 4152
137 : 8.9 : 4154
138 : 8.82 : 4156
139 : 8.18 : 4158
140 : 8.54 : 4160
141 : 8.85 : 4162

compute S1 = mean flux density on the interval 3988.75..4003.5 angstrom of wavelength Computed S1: 9.75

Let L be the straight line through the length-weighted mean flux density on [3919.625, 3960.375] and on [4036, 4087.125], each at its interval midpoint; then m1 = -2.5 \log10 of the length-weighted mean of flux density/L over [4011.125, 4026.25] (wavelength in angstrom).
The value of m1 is -0.09 mag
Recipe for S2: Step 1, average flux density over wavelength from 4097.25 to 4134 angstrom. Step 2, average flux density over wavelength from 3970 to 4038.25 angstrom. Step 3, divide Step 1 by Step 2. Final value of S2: 1.0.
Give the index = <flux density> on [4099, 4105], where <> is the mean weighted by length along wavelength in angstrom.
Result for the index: 10.6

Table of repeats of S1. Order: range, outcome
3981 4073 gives 9.57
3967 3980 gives 7.77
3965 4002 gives 8.62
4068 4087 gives 8.96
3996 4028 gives 9.84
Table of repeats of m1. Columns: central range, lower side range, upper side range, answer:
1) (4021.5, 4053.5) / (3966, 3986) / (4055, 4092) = -0.14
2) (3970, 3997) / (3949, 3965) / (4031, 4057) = 0.06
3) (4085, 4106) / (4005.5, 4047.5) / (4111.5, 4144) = 0.06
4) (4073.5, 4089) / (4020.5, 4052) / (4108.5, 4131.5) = 0.07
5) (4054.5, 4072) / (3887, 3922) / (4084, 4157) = -0.05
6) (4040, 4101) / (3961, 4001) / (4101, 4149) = -0.04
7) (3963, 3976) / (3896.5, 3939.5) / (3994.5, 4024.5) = 0.24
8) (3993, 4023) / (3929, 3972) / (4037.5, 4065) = -0.07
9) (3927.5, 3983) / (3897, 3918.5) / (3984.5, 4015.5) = 0.12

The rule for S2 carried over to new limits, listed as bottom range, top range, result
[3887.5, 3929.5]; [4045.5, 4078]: 1.06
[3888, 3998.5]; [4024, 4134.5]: 1.05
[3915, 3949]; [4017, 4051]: 1.12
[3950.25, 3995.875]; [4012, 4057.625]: 1.16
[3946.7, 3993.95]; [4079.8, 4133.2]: 1.03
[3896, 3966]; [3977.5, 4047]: 1.08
